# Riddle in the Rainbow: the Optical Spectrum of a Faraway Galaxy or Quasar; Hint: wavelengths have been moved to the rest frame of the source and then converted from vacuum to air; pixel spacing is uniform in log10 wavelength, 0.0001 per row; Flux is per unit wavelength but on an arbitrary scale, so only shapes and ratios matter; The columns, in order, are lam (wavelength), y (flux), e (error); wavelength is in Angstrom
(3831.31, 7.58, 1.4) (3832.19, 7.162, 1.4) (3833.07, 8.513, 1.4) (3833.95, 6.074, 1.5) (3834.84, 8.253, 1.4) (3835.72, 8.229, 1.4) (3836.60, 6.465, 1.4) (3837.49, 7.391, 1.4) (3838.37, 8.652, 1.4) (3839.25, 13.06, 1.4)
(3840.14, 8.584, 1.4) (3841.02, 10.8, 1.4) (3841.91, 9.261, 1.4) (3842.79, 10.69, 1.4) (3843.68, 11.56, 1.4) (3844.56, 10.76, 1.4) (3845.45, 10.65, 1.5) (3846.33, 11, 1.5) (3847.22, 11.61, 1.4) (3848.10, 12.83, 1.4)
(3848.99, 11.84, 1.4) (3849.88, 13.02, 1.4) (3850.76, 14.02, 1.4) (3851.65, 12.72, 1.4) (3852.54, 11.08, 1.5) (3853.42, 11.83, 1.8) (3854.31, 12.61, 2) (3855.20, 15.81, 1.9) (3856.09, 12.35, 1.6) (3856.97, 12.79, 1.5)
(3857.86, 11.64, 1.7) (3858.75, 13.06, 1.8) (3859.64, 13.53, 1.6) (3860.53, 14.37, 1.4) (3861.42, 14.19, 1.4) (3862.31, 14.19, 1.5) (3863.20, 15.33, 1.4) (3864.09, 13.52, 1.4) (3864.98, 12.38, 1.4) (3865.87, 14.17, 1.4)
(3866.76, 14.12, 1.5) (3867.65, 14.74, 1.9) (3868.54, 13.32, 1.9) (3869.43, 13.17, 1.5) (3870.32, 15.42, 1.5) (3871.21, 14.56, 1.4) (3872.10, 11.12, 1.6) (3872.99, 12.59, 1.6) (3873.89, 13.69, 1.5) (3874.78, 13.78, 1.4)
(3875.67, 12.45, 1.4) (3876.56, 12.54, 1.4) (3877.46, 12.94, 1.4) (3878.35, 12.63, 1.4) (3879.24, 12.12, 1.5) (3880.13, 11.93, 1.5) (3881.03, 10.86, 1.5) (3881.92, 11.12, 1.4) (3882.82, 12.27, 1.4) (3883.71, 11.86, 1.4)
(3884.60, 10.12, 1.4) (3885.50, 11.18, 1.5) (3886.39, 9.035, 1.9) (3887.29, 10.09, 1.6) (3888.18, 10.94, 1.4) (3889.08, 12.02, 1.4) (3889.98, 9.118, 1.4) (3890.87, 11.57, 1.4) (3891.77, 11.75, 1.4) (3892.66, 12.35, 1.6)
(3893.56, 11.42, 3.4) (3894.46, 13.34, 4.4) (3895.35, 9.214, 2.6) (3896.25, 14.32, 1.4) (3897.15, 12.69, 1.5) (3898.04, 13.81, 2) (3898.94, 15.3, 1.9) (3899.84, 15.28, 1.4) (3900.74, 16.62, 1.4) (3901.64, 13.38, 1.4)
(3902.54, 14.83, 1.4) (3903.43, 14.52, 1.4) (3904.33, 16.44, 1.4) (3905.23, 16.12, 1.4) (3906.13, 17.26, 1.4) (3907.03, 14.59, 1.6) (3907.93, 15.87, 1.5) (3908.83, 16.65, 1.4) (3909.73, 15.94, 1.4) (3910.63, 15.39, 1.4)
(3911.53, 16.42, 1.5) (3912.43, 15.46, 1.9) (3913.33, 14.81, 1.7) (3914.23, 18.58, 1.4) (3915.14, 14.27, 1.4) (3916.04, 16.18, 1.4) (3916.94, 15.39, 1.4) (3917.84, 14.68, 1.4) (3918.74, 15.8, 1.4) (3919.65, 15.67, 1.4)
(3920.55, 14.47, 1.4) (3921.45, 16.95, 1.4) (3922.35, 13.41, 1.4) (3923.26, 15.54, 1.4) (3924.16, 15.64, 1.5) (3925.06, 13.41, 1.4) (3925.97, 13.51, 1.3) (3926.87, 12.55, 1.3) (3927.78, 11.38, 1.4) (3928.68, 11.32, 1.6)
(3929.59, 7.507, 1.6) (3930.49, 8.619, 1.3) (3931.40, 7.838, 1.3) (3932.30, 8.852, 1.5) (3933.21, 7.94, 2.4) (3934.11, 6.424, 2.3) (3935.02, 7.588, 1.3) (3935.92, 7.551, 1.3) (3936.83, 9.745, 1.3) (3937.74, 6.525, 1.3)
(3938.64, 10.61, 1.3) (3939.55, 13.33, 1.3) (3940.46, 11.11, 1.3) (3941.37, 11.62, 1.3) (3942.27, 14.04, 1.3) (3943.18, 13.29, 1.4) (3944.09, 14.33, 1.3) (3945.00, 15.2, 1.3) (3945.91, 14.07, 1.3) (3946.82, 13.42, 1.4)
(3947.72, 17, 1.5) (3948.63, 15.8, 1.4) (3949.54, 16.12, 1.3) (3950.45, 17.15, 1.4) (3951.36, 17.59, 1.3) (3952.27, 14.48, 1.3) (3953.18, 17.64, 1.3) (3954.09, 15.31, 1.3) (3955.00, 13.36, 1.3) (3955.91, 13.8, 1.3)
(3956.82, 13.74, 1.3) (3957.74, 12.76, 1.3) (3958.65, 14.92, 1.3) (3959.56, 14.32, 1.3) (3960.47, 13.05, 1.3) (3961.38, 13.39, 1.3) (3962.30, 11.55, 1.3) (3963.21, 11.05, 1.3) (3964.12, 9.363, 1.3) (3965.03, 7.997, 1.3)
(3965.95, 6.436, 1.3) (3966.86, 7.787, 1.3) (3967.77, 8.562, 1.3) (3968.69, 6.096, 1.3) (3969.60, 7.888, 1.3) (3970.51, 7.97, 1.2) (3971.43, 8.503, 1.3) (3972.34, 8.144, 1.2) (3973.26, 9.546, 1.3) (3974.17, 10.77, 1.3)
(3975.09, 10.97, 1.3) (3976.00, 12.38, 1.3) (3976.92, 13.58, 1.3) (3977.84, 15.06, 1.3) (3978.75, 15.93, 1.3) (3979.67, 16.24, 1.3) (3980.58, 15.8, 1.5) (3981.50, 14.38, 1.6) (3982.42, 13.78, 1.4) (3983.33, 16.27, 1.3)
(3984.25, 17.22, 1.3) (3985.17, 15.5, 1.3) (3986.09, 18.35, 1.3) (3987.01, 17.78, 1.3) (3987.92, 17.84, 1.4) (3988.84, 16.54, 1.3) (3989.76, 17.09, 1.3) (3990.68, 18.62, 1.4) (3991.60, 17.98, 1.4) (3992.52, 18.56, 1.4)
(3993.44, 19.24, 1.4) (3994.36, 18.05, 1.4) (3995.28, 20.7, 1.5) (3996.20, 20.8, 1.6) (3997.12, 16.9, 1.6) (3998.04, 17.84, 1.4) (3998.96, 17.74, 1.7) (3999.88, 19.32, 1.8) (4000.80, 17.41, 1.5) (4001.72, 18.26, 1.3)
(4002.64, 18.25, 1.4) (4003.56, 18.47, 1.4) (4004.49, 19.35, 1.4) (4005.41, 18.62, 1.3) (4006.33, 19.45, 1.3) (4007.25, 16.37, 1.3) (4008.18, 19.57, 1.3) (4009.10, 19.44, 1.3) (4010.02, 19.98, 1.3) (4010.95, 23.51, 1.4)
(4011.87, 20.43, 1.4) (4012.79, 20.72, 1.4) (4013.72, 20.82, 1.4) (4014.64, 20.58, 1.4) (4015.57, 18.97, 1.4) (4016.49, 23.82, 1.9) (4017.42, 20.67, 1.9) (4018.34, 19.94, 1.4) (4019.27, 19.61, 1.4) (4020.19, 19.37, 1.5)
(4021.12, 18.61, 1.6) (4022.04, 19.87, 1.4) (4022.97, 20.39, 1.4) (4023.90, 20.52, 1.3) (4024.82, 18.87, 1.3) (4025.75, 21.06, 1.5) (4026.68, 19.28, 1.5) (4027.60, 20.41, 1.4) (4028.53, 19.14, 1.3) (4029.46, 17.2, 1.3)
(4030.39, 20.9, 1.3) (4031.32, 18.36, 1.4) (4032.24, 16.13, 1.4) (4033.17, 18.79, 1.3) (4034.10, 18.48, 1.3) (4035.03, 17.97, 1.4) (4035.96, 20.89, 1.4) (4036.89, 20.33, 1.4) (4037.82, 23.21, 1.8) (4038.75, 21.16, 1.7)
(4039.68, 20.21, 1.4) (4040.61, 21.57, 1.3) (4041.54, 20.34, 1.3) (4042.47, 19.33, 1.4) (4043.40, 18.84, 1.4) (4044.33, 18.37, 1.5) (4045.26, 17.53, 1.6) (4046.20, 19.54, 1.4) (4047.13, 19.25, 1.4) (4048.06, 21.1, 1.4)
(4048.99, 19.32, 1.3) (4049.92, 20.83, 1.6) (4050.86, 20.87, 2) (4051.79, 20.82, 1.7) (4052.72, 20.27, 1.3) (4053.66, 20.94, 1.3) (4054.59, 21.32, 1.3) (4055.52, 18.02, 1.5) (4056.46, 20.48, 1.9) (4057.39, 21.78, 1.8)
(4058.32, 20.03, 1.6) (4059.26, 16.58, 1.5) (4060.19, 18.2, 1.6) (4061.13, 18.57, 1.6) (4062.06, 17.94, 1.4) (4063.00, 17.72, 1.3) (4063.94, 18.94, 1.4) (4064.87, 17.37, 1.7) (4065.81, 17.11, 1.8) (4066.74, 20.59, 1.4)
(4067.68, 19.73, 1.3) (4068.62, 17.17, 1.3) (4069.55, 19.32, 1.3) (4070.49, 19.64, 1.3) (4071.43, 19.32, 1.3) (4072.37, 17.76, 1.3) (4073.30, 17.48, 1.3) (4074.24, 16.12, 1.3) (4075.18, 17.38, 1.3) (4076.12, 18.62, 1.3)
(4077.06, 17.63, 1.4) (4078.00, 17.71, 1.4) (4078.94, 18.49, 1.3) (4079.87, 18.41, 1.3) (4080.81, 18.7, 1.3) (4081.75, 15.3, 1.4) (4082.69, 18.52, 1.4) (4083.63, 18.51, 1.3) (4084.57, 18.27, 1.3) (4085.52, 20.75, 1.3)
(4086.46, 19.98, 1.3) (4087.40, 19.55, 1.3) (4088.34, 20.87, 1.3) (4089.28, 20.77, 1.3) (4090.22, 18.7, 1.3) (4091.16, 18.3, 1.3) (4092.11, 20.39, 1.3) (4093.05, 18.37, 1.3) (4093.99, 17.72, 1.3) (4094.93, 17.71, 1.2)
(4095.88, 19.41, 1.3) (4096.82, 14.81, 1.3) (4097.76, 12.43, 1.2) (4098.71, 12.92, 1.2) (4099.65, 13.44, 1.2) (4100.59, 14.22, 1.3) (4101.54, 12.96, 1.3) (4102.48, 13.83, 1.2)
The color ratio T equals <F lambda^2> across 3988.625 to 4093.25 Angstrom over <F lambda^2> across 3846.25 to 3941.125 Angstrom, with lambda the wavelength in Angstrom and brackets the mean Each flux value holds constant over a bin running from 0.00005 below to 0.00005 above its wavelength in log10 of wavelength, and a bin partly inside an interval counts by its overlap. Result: 1.6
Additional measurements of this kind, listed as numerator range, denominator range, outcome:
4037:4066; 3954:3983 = 1.75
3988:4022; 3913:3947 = 1.61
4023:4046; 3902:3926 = 1.34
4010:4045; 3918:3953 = 1.65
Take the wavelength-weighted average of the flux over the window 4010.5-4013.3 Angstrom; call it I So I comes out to 21.5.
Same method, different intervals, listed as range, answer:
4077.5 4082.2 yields 17.8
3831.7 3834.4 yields 7.26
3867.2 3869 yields 14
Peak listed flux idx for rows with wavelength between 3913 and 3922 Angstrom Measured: 18.58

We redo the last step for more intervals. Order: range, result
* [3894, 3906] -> 16.62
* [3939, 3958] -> 17.64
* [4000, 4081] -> 23.82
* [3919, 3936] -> 16.95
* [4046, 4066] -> 21.78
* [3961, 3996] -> 20.7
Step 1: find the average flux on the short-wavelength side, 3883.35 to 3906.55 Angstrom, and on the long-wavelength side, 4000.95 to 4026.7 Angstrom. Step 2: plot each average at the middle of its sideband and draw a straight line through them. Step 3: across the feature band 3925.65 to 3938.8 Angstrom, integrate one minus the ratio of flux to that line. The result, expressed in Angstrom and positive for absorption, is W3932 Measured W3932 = 5.2 Angstrom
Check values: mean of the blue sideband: 12.9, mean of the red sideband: 19.8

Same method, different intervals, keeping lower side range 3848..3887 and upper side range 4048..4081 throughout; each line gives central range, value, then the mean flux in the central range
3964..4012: 3.4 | 15.5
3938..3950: 1.2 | 13.7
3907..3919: -1.3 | 15.8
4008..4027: -3.1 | 20.3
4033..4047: -1.2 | 19.8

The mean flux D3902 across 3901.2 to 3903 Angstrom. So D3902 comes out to 14.2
